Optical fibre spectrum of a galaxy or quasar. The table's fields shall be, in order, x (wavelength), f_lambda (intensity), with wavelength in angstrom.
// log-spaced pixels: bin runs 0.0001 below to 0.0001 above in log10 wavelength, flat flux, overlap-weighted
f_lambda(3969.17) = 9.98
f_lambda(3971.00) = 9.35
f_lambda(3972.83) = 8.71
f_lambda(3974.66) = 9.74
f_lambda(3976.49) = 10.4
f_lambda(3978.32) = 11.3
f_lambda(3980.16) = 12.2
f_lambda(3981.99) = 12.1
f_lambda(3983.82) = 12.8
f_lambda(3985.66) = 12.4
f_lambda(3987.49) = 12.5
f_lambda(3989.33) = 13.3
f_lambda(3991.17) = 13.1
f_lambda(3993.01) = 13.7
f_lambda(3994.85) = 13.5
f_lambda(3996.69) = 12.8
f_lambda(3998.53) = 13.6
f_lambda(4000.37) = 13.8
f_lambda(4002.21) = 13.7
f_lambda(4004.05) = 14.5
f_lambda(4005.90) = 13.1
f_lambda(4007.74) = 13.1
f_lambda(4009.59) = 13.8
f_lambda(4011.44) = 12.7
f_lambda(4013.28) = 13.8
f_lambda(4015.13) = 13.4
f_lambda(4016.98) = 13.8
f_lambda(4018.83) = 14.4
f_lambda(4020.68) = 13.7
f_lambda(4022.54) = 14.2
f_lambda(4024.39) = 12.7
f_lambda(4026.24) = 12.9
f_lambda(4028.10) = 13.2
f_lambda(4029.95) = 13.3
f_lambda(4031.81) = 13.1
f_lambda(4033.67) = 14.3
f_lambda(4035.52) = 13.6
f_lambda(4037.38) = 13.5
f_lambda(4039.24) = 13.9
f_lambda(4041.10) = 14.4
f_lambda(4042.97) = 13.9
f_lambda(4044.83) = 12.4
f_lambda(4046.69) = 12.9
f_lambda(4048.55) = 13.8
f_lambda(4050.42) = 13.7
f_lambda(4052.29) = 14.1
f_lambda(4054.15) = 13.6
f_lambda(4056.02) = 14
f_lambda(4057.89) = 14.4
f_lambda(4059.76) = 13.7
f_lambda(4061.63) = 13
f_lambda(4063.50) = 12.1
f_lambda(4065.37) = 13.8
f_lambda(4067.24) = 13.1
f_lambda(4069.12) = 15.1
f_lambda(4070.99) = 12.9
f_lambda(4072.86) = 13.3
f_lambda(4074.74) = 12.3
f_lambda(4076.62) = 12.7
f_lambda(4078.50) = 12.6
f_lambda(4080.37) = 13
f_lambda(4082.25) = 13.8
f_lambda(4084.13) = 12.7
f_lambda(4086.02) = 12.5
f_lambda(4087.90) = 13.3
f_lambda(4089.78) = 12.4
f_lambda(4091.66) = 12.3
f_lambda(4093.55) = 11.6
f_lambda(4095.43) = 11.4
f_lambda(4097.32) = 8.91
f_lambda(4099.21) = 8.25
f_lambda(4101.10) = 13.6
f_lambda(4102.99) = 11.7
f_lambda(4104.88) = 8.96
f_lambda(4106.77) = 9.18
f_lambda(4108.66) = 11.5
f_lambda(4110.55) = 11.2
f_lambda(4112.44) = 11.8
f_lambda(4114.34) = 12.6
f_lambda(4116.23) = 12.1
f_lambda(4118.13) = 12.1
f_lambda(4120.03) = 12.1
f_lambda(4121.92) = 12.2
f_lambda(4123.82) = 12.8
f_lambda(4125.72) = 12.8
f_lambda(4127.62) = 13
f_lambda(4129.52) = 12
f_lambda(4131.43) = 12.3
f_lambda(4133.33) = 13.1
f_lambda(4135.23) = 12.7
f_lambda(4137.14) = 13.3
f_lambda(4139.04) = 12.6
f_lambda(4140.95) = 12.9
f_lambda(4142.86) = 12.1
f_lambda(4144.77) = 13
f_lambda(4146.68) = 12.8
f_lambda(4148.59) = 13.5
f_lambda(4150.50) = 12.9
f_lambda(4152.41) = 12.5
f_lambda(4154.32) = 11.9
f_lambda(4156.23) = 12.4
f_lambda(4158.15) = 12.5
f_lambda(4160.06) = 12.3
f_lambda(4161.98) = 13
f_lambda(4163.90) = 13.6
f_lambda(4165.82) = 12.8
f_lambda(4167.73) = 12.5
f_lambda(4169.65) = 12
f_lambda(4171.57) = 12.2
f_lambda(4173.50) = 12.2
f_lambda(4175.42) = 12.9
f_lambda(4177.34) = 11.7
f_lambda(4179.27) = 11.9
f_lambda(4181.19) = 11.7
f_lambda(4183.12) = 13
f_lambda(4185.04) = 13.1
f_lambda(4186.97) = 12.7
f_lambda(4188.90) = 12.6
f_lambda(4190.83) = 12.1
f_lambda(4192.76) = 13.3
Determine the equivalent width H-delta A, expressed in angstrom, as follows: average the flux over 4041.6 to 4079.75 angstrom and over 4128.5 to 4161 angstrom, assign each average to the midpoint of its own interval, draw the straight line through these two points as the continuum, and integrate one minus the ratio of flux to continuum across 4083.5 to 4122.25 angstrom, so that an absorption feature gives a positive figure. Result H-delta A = 4.4 angstrom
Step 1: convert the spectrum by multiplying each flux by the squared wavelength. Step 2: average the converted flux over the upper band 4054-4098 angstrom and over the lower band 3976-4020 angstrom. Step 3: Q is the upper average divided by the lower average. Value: 1.0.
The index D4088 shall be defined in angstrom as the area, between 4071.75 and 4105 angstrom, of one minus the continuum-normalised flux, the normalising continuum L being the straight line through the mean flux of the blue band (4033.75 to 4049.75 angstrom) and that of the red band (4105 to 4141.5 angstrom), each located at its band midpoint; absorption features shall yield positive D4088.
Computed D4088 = 1.9 angstrom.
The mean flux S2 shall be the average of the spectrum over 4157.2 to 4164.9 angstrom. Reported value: 12.8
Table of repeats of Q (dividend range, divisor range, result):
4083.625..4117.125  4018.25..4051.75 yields 0.87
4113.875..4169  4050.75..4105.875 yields 1.04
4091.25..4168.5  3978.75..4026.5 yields 0.97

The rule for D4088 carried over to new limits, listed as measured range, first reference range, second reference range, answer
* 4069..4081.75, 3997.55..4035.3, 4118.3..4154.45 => 0.09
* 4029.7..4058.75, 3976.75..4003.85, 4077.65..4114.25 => -3.41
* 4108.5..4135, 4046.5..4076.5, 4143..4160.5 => 1.27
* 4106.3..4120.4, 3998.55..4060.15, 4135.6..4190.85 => 1.45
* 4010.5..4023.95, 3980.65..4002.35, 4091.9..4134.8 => -0.96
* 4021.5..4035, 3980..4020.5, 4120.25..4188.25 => -0.22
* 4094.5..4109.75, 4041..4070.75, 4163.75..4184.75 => 3.11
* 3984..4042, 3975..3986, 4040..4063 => -4.07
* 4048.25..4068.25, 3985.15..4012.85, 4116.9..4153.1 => -0.81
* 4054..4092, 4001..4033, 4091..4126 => -2.99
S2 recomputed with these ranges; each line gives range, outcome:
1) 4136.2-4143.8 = 12.7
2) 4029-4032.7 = 13.2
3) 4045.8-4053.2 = 13.6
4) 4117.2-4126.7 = 12.4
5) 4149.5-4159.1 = 12.4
